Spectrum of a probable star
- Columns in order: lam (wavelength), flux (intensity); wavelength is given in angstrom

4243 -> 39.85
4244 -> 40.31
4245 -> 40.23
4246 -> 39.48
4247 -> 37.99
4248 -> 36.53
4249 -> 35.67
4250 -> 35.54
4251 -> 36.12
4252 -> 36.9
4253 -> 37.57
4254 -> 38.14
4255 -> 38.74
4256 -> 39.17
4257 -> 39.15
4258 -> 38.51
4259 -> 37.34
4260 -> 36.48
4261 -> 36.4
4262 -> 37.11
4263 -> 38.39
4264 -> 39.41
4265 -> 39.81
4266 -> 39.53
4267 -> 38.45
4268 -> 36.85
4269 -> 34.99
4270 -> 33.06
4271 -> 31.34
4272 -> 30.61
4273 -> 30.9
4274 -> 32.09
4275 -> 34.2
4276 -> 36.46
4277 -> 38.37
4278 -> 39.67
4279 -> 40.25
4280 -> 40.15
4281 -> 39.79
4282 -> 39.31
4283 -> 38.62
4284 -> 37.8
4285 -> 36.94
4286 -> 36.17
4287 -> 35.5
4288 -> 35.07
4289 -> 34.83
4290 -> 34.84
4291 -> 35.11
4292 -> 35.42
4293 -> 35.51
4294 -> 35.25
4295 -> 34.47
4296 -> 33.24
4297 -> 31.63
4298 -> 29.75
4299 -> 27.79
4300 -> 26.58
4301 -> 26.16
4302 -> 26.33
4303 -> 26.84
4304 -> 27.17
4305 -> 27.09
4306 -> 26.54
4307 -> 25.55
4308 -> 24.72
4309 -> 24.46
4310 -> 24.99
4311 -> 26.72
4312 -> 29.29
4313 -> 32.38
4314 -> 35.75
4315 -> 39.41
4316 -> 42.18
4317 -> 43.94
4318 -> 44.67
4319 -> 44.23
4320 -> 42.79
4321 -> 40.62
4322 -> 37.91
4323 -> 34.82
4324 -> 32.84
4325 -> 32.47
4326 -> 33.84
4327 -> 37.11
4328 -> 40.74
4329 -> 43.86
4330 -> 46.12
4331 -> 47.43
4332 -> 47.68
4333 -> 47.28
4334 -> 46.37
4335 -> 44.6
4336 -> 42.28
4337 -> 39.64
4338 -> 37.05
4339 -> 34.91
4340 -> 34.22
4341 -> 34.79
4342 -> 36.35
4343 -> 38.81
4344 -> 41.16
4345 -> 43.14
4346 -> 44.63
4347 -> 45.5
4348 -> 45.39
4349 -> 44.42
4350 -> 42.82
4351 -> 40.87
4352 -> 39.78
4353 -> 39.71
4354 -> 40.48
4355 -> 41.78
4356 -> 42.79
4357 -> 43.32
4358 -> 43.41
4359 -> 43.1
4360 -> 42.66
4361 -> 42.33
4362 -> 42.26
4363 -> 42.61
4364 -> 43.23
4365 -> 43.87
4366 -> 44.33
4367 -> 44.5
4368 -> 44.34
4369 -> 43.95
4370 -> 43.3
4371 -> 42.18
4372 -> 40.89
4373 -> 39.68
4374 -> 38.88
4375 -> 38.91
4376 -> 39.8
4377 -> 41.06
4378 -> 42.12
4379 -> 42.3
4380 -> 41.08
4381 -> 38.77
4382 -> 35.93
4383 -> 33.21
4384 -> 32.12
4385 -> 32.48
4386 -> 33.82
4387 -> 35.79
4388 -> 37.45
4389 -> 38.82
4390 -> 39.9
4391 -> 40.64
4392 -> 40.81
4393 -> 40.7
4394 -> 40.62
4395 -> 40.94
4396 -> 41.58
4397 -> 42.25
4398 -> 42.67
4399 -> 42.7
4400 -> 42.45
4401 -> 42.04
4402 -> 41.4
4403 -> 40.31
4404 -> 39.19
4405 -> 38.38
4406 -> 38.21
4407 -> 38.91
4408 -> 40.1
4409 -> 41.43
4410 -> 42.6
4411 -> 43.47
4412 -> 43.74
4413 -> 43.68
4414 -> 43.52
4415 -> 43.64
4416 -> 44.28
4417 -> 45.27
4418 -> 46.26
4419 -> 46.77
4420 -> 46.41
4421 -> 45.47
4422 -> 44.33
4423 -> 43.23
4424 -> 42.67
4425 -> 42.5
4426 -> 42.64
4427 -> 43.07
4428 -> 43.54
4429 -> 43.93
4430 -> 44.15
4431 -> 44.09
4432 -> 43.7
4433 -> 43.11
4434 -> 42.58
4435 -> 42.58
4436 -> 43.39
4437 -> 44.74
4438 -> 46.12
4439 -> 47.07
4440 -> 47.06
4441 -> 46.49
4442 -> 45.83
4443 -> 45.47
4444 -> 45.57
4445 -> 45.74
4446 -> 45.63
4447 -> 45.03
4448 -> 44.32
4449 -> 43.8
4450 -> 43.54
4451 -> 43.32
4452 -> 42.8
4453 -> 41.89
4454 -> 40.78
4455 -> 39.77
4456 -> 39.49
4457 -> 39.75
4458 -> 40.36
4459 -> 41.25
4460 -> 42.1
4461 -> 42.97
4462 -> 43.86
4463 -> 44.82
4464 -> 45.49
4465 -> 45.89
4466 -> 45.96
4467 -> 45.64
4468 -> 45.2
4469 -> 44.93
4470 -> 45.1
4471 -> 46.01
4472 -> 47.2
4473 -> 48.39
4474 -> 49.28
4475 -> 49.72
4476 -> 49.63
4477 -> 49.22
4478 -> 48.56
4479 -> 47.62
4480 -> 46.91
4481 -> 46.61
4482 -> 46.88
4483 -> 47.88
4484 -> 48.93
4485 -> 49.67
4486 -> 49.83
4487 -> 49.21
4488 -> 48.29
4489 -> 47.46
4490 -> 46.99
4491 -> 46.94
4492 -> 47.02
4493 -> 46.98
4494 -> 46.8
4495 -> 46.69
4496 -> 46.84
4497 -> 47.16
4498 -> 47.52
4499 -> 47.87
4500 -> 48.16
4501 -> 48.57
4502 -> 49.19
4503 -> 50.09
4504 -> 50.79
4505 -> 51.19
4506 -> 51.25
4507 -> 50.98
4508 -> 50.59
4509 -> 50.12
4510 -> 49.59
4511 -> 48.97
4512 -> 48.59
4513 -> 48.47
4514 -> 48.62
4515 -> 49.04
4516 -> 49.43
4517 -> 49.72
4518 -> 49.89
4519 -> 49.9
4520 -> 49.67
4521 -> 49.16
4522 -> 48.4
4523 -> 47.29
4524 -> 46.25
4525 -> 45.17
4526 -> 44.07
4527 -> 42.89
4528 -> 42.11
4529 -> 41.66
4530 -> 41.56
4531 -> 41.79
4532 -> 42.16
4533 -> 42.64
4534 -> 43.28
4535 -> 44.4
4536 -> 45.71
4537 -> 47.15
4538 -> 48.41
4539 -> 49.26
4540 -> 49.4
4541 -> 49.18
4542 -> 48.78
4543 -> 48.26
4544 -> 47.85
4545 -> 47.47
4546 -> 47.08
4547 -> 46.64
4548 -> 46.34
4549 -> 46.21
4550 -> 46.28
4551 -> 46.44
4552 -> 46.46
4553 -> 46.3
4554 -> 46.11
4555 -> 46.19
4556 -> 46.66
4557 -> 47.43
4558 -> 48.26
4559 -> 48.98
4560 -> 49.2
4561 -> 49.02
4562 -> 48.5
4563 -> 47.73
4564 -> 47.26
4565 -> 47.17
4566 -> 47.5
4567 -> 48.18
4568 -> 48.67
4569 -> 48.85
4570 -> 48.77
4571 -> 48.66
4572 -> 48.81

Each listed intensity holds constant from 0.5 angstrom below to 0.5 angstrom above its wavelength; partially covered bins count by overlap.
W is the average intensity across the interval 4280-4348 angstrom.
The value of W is 36.2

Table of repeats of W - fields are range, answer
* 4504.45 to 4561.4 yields 47.3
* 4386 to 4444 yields 42.7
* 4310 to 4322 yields 37.8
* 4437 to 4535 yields 46.4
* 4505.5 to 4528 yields 48.4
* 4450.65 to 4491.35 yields 45.7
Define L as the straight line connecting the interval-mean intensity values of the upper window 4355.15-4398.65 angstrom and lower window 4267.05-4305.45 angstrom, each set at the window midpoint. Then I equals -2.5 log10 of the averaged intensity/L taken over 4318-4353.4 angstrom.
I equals -0.09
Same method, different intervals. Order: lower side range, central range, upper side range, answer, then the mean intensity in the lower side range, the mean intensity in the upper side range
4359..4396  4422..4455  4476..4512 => 0.01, 40.2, 48.5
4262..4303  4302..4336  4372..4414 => 0.01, 34.9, 39.8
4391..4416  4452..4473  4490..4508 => 0.06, 41.5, 48.5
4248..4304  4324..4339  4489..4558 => -0.09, 35.4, 47.3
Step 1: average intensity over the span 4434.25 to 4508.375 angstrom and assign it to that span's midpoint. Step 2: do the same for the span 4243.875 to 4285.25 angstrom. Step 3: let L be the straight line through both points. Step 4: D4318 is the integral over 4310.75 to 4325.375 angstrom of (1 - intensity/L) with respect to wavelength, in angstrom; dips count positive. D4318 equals 0.7 angstrom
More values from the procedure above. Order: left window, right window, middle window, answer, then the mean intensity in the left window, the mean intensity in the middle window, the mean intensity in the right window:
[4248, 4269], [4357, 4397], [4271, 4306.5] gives 4.4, 37.7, 33.6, 40.4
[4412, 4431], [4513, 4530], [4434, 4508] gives -1.0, 44.2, 46.2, 47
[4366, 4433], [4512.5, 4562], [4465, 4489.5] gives -1.8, 41.4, 47.6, 46.8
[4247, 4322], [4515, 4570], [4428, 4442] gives -0.9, 35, 44.5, 46.9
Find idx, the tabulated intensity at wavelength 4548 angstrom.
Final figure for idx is 46.34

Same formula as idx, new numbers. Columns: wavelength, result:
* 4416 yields 44.28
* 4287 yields 35.5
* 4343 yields 38.81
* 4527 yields 42.89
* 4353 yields 39.71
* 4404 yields 39.19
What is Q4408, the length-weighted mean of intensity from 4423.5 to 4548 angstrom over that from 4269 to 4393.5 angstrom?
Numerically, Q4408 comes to 1.2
